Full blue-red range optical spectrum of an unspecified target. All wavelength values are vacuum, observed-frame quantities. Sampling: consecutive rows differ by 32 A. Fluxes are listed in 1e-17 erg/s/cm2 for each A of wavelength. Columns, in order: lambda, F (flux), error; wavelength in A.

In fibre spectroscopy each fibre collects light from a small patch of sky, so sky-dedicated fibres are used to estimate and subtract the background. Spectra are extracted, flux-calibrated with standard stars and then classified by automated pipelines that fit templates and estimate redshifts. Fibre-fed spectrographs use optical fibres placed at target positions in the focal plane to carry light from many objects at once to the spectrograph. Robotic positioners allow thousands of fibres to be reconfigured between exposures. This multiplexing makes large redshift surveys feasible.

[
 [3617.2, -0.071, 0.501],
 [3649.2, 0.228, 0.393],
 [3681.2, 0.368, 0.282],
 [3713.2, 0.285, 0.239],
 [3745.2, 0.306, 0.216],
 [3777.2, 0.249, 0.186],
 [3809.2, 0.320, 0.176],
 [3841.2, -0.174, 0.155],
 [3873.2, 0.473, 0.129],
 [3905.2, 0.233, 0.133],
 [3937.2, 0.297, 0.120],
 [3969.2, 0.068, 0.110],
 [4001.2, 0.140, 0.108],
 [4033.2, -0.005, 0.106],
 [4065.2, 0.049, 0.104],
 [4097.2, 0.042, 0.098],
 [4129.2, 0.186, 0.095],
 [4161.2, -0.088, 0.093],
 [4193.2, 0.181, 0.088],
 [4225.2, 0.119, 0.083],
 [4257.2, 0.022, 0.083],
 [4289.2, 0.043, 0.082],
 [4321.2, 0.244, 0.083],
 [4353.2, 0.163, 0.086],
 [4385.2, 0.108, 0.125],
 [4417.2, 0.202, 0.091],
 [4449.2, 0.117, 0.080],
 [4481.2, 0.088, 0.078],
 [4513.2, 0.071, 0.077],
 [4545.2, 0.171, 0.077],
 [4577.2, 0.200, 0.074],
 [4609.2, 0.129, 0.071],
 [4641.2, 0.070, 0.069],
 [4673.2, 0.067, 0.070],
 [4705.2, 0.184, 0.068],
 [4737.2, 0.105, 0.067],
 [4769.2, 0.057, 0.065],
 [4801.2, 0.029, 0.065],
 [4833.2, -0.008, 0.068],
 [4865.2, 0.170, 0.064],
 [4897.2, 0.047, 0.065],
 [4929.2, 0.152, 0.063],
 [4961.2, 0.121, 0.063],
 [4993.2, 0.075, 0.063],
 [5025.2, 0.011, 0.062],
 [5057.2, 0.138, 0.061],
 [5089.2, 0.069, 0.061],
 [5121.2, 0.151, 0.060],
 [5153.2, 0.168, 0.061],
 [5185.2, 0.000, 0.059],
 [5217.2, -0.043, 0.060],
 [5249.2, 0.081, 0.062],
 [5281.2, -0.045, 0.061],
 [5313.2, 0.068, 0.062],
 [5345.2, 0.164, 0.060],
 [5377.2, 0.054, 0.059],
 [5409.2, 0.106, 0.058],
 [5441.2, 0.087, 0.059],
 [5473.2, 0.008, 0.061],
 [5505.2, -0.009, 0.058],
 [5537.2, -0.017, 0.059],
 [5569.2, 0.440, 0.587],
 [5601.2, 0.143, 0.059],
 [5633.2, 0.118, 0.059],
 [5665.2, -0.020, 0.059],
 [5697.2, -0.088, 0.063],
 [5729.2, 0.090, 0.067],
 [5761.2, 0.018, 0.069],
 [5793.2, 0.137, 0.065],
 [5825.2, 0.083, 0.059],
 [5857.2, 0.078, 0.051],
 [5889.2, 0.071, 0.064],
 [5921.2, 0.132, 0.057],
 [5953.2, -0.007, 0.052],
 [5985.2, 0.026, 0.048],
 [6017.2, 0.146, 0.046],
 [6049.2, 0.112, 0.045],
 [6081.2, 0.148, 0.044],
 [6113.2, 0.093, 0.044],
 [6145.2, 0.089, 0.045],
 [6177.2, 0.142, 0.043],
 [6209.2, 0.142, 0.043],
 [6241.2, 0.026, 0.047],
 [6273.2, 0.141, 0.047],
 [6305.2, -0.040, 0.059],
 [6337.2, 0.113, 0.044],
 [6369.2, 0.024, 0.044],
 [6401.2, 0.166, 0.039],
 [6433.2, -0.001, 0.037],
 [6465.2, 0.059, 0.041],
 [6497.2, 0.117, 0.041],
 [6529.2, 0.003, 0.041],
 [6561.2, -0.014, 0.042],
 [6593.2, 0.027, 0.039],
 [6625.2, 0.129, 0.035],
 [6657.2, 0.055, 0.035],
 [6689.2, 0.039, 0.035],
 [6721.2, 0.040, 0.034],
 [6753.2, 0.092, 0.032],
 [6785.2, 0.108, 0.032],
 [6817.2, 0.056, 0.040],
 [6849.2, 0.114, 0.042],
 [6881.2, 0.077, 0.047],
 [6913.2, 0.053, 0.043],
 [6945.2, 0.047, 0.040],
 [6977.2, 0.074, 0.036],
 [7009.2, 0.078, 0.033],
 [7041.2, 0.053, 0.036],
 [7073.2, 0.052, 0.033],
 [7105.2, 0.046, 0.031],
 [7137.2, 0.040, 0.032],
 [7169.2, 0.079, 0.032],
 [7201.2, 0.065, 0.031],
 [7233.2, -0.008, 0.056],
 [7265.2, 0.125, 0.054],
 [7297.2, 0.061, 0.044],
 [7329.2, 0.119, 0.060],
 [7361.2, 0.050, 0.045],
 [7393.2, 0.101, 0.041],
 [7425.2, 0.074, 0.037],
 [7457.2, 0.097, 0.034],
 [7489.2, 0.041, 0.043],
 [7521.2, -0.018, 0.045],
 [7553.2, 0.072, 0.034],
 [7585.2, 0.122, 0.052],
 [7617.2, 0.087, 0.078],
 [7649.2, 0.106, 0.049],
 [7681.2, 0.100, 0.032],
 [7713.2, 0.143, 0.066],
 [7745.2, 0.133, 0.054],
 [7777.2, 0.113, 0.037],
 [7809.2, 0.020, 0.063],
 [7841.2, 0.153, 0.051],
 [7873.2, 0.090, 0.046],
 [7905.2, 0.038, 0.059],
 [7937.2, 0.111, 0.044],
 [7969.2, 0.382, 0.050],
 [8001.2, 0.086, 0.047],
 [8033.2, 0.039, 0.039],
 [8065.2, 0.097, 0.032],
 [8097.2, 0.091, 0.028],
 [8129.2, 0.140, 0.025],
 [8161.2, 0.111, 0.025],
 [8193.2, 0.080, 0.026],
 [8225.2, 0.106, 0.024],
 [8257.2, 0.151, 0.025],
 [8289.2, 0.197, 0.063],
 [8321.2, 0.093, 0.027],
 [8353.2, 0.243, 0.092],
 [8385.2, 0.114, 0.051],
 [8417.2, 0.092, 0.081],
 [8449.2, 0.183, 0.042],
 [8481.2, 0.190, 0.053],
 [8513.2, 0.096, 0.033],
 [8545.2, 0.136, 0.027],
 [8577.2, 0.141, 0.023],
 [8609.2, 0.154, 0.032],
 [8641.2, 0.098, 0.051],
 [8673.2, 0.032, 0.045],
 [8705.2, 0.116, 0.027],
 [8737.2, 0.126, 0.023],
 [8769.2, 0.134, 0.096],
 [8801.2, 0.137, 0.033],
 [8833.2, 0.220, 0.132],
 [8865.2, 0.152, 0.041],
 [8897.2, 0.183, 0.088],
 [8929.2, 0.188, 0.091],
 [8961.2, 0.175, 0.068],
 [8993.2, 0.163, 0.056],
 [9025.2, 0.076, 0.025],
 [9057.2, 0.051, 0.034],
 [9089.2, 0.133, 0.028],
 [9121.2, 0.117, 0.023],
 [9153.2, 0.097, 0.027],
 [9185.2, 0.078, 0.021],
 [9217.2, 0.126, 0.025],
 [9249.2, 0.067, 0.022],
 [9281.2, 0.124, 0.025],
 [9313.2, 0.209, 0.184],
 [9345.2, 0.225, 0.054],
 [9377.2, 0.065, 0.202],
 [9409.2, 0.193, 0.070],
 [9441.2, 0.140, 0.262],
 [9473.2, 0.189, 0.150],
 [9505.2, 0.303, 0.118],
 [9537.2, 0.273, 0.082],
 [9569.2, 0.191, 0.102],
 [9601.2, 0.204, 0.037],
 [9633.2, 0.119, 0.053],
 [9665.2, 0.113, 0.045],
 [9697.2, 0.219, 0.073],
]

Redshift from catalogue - 1.13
